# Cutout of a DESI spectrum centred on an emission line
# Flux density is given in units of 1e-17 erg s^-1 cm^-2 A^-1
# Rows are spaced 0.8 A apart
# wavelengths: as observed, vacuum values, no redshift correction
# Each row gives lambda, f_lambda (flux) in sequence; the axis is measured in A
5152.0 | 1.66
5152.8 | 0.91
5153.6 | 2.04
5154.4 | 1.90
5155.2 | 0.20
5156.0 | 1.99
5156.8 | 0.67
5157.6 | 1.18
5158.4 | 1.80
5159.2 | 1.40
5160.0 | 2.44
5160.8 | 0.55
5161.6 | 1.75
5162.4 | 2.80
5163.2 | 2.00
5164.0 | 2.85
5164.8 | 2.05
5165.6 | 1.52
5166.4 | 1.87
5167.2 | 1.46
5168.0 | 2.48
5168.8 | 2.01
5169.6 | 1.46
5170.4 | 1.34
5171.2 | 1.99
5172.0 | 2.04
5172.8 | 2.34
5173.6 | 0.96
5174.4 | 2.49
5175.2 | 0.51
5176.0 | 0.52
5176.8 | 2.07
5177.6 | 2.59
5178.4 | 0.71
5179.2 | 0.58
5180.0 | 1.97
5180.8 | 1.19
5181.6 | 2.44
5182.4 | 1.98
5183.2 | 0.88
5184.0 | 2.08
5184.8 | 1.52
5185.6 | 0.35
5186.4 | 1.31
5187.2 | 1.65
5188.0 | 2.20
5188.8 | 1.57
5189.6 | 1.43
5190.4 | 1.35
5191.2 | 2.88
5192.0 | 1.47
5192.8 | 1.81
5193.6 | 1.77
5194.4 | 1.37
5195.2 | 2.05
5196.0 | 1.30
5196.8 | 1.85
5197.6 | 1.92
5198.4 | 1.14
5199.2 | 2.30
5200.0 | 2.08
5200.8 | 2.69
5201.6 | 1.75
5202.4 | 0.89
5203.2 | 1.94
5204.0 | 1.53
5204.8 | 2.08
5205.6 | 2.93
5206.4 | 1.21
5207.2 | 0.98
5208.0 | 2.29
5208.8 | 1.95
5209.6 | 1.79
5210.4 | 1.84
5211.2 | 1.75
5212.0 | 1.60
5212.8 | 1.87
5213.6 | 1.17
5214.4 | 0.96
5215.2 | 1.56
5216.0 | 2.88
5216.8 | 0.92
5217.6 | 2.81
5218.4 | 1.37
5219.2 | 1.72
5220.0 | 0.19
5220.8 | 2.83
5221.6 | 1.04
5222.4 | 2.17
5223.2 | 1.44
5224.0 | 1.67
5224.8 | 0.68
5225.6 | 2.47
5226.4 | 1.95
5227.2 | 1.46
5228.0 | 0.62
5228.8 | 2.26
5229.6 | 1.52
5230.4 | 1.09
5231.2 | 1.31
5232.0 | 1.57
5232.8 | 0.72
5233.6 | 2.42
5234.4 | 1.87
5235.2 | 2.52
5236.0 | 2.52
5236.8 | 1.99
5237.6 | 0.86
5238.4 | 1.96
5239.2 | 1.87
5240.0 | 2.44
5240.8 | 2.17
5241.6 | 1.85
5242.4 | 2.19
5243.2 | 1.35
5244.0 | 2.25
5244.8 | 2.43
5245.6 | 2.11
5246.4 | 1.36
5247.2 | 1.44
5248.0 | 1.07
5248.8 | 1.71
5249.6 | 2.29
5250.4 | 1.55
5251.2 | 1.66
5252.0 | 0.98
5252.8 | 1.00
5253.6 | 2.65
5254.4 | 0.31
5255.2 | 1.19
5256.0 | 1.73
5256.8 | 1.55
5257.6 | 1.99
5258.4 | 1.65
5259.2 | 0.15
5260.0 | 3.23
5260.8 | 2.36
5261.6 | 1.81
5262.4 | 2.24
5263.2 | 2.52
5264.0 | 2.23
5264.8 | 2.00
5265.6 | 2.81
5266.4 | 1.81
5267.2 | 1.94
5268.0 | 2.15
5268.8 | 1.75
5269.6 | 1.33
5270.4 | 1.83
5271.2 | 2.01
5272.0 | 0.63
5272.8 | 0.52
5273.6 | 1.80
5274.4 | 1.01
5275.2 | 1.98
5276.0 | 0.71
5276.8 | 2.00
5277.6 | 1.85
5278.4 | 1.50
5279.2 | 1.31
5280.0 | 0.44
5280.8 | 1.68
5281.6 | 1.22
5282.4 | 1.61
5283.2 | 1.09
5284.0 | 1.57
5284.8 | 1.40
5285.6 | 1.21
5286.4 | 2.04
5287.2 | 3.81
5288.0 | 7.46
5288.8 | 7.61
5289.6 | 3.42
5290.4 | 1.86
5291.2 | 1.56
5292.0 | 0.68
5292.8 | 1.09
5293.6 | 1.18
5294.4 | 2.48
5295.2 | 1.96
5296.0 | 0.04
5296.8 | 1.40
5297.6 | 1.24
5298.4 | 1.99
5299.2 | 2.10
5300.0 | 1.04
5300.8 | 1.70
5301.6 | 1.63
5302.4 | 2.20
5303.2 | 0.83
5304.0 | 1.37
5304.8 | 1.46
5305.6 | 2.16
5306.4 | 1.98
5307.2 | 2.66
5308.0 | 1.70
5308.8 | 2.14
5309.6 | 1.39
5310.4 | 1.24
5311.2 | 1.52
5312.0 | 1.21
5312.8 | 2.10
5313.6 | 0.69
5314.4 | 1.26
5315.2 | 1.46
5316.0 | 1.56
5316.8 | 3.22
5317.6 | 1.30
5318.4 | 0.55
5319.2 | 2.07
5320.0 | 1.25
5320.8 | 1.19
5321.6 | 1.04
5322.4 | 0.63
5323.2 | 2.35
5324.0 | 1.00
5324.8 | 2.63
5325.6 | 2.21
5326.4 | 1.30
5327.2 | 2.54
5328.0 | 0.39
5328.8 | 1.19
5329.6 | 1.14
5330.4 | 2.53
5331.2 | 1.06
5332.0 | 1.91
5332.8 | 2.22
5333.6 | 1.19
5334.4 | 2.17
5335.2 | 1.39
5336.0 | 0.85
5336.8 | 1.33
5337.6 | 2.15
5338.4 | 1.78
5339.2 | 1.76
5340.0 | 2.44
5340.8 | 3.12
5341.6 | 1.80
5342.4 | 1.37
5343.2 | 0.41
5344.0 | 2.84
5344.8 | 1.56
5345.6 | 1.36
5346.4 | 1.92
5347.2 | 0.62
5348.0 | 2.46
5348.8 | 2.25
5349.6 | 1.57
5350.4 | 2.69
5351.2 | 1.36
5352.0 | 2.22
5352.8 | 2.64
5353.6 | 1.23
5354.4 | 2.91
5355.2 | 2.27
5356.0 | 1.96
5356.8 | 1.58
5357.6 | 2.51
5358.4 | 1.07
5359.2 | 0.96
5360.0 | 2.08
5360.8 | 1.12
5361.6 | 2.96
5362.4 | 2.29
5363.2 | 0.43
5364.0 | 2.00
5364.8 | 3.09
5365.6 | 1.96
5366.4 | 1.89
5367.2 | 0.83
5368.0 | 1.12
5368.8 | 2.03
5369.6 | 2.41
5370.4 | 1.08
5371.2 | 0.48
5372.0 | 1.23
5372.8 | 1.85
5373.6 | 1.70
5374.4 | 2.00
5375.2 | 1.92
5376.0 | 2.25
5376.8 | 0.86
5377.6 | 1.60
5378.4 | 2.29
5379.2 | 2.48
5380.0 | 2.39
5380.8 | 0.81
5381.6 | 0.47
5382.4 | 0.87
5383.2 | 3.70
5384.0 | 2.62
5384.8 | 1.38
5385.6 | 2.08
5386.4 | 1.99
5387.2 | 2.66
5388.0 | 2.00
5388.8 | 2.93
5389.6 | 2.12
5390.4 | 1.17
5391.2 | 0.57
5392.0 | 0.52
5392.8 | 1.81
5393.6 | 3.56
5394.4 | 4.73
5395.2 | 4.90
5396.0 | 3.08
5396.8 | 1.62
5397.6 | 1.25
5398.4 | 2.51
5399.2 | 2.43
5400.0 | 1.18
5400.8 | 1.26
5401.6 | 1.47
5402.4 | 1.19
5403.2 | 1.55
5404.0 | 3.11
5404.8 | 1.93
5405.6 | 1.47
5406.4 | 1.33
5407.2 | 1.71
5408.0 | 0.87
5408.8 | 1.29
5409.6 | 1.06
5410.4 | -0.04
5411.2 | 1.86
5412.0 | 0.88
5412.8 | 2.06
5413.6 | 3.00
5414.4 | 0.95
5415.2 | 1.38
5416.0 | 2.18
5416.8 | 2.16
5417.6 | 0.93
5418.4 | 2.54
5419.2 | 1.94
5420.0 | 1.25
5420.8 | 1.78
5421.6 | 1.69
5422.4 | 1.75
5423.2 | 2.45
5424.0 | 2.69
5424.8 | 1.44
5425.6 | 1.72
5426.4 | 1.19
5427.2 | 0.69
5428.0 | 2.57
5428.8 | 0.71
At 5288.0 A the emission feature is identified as H-beta 4861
